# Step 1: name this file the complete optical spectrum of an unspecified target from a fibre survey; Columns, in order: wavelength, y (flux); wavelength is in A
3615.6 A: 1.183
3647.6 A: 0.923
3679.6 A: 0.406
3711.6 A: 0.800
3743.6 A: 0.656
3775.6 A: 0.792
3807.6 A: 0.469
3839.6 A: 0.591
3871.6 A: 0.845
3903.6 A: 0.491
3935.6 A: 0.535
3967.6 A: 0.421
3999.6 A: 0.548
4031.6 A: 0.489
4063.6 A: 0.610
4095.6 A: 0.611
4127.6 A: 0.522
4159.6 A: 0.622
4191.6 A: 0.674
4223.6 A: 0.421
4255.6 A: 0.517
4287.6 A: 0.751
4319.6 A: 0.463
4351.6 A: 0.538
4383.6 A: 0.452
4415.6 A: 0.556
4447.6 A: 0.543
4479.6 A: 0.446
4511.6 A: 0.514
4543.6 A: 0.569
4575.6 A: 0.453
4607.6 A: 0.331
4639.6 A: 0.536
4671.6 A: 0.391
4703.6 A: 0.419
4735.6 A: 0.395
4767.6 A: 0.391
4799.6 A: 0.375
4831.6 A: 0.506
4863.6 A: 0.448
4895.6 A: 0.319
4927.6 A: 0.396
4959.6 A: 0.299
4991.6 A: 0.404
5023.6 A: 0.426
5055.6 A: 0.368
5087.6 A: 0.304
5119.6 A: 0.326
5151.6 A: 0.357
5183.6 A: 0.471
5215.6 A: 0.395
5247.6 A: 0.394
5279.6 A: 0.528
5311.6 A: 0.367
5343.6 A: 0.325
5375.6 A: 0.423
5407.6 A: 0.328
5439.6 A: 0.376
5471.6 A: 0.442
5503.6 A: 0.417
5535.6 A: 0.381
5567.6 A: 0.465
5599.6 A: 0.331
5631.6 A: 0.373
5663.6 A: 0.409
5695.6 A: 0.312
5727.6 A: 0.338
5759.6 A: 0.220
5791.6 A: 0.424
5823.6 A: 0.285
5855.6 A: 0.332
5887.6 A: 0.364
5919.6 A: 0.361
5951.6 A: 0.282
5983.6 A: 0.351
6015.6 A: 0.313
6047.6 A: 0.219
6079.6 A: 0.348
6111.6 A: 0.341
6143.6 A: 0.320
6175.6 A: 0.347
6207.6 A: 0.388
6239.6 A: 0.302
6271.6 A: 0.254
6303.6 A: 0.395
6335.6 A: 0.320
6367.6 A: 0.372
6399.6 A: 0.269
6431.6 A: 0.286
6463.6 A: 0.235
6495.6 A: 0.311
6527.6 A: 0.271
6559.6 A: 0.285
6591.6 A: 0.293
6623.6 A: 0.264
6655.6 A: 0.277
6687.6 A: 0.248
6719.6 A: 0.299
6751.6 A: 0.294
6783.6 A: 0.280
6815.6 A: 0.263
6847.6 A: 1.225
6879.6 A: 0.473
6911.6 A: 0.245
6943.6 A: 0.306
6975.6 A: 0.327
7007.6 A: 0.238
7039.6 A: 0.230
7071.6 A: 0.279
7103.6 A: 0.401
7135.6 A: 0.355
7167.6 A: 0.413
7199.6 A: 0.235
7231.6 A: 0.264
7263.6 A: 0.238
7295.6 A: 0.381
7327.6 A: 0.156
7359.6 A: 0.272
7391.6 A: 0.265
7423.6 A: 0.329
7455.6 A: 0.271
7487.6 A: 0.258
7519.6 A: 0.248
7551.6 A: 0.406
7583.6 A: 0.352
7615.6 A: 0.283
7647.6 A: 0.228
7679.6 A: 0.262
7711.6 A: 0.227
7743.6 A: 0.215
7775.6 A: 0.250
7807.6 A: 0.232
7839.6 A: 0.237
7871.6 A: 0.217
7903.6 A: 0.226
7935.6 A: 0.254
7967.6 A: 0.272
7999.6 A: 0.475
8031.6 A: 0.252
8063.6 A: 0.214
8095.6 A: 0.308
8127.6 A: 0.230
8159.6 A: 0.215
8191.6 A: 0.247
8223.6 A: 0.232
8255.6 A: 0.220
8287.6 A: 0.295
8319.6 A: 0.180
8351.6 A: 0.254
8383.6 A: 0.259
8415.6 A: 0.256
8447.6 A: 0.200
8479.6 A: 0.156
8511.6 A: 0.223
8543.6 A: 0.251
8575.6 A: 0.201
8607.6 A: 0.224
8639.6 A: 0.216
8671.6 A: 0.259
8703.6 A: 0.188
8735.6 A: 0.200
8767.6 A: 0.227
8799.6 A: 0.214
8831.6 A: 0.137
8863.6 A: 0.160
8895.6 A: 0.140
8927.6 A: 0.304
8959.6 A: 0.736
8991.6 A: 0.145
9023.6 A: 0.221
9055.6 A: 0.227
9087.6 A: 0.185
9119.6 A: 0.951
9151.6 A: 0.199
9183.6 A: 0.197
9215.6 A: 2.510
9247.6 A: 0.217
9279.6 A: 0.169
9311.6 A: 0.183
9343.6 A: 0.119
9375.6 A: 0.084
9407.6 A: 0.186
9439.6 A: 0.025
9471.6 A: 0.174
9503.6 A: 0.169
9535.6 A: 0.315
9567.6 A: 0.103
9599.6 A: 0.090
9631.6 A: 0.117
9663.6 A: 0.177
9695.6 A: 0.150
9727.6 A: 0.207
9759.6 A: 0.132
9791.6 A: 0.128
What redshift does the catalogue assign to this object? 0.840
